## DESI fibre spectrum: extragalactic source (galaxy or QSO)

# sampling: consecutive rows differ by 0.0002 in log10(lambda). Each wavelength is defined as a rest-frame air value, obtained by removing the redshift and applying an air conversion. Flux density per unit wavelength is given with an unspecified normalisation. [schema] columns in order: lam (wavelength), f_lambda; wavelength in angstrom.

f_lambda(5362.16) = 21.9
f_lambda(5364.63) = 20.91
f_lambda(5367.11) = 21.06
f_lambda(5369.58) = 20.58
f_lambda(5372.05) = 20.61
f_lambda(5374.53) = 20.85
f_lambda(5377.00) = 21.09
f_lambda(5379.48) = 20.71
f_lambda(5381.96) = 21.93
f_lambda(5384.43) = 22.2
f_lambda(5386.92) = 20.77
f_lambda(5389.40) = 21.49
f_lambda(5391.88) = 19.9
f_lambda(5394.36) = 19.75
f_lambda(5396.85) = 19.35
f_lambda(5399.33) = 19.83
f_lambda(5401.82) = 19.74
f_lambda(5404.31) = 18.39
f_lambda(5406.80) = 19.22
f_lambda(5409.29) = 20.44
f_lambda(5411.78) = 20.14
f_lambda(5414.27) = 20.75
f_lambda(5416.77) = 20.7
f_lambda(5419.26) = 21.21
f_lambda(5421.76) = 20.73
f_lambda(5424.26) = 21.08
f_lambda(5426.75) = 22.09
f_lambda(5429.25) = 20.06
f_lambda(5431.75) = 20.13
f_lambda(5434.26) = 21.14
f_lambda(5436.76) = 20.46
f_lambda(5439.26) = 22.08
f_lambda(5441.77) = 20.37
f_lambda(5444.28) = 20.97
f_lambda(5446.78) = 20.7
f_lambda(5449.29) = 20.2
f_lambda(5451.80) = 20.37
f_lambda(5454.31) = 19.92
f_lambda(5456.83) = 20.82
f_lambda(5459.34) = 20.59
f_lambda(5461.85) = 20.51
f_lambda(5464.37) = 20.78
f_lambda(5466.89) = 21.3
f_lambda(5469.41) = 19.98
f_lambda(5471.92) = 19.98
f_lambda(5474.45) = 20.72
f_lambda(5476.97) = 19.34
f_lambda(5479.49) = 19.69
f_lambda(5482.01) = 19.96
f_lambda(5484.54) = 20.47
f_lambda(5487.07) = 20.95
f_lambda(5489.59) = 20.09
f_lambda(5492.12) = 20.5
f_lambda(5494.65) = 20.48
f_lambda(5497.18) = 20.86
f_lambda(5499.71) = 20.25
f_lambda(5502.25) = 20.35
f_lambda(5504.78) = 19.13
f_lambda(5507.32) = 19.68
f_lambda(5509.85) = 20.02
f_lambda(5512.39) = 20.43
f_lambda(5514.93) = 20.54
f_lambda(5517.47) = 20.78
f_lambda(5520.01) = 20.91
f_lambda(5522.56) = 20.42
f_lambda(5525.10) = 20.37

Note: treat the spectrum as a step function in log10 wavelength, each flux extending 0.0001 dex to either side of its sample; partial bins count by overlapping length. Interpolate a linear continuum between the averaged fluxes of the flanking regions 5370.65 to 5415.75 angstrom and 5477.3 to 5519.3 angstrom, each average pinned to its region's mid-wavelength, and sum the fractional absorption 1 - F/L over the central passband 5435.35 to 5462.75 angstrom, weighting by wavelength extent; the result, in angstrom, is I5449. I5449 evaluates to -0.4 angstrom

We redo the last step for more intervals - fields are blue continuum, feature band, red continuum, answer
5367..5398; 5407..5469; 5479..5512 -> -0.6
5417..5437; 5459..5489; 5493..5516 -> 0.2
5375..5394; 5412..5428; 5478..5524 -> -0.1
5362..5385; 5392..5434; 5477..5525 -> 1.2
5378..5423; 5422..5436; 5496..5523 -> -0.3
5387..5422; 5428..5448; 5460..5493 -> -0.5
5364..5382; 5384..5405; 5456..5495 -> 0.7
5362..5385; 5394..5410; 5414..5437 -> 1.1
